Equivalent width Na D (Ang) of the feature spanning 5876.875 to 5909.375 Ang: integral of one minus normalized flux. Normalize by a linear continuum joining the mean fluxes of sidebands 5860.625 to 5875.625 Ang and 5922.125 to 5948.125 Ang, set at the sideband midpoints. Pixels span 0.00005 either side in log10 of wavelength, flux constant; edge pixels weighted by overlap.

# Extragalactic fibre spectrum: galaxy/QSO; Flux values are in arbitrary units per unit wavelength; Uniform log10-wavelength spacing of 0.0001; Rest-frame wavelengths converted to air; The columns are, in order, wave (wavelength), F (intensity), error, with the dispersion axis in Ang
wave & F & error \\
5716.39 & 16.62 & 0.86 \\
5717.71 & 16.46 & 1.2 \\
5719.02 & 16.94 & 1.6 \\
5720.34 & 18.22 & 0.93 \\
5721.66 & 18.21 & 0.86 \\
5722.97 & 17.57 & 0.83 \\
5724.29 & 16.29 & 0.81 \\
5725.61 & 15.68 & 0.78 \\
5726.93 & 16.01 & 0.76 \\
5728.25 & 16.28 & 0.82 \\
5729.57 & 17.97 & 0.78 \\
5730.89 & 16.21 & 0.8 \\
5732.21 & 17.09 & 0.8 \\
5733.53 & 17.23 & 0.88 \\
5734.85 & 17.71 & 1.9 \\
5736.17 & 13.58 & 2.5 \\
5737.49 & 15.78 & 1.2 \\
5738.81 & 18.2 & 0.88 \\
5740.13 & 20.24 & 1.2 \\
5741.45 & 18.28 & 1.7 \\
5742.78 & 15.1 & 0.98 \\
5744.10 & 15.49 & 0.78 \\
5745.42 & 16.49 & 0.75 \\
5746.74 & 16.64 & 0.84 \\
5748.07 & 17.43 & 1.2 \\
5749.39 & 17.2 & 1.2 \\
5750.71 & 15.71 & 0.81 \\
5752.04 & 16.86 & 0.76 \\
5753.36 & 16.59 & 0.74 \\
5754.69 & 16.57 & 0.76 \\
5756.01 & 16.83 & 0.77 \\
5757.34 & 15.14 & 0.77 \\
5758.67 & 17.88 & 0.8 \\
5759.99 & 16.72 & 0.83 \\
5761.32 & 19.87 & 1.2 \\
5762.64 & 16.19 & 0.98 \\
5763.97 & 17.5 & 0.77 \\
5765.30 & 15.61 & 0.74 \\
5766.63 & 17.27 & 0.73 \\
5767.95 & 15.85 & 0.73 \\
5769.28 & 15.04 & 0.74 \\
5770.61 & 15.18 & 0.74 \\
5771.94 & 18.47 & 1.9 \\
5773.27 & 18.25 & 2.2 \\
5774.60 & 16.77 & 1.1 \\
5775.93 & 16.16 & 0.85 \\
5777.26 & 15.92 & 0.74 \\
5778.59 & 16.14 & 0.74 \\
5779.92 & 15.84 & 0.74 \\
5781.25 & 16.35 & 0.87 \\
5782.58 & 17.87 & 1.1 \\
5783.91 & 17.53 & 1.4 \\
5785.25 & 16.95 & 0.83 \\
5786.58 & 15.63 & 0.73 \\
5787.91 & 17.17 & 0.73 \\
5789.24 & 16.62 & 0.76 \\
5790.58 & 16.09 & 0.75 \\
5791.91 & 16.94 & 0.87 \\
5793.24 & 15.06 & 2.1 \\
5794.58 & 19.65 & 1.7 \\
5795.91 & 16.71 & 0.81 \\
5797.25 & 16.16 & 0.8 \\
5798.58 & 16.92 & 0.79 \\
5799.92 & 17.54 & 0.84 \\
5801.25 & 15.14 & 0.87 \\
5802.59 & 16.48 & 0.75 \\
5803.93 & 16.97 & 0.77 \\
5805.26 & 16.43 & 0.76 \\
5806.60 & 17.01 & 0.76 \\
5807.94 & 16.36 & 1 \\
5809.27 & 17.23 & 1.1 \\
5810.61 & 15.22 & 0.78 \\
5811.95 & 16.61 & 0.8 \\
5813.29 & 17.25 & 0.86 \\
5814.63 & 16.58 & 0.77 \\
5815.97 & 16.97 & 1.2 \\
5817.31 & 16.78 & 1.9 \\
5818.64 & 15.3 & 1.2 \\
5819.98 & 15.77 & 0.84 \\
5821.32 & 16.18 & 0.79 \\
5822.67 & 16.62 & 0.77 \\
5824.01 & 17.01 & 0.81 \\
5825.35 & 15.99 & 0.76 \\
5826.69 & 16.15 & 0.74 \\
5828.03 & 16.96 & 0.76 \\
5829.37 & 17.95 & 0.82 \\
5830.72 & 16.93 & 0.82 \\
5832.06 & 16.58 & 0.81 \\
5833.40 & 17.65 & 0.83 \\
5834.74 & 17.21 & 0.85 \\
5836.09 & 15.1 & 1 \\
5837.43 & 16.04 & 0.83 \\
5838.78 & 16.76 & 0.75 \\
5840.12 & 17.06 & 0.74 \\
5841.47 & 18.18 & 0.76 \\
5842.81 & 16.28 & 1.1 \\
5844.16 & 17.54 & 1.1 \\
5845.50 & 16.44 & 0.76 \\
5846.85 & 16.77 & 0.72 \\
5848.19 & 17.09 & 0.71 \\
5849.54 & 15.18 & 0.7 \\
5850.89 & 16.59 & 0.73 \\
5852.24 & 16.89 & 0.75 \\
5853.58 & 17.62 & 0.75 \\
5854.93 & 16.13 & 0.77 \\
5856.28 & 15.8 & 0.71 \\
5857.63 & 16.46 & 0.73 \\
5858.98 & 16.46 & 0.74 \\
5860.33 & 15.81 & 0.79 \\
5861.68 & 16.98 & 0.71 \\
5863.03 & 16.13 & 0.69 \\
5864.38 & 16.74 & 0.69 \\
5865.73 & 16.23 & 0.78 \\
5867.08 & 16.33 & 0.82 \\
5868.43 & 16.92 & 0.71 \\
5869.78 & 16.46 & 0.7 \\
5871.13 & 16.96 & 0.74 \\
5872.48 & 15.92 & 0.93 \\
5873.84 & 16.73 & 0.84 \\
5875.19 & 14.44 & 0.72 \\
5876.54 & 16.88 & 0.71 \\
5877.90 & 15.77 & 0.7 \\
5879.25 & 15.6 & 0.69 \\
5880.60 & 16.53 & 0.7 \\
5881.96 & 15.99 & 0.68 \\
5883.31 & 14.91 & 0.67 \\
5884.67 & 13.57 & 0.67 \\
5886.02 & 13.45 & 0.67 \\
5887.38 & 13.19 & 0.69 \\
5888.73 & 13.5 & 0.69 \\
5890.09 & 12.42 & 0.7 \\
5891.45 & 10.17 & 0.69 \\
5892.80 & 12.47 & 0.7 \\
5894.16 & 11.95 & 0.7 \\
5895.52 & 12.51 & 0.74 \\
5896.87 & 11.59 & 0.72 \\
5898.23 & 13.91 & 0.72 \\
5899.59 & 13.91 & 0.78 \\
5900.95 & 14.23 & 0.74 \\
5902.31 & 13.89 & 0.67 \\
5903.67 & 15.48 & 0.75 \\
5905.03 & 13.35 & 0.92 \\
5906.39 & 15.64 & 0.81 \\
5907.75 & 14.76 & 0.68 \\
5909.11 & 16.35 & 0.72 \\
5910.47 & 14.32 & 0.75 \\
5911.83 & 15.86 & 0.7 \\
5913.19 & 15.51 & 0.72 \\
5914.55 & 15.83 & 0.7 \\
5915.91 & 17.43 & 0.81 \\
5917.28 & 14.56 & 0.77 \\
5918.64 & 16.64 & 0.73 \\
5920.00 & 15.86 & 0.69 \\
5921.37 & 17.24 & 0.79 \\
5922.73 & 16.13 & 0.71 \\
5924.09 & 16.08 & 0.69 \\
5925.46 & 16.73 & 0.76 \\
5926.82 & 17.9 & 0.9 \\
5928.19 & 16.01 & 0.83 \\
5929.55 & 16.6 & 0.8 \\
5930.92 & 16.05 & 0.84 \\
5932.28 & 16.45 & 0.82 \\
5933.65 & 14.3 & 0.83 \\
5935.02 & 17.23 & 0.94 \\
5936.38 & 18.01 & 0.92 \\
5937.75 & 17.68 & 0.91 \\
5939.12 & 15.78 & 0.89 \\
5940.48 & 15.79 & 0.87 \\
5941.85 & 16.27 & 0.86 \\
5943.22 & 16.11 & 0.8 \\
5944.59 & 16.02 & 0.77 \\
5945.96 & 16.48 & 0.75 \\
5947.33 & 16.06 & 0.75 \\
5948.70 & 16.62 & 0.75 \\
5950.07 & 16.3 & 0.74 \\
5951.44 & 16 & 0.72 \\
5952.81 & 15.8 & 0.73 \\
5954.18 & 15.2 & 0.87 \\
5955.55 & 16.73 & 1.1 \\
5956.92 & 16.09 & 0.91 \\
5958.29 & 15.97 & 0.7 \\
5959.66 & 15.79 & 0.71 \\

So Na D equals 4.8 Ang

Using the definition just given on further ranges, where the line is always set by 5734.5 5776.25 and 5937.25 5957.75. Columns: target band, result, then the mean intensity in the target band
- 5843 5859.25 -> -0.10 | 16.6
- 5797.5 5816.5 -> 0.00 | 16.6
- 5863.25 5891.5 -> 1.89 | 15.3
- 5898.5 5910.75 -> 1.25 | 14.6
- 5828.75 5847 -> -0.42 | 16.9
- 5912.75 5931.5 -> -0.09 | 16.3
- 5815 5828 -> 0.17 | 16.4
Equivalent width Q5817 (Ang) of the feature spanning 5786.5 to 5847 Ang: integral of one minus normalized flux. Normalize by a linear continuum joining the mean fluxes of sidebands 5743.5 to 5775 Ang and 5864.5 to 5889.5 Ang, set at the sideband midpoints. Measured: -1.9 Ang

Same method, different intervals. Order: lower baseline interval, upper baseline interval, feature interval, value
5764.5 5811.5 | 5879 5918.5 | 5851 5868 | -1.57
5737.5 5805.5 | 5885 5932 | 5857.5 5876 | -1.15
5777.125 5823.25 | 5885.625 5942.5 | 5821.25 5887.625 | -1.89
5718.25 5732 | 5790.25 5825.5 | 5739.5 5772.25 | 0.03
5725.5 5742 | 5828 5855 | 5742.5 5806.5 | 0.99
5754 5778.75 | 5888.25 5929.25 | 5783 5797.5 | -0.38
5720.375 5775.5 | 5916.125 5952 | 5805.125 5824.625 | 0.19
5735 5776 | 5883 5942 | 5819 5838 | -0.73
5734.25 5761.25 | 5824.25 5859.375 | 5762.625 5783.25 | 0.28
